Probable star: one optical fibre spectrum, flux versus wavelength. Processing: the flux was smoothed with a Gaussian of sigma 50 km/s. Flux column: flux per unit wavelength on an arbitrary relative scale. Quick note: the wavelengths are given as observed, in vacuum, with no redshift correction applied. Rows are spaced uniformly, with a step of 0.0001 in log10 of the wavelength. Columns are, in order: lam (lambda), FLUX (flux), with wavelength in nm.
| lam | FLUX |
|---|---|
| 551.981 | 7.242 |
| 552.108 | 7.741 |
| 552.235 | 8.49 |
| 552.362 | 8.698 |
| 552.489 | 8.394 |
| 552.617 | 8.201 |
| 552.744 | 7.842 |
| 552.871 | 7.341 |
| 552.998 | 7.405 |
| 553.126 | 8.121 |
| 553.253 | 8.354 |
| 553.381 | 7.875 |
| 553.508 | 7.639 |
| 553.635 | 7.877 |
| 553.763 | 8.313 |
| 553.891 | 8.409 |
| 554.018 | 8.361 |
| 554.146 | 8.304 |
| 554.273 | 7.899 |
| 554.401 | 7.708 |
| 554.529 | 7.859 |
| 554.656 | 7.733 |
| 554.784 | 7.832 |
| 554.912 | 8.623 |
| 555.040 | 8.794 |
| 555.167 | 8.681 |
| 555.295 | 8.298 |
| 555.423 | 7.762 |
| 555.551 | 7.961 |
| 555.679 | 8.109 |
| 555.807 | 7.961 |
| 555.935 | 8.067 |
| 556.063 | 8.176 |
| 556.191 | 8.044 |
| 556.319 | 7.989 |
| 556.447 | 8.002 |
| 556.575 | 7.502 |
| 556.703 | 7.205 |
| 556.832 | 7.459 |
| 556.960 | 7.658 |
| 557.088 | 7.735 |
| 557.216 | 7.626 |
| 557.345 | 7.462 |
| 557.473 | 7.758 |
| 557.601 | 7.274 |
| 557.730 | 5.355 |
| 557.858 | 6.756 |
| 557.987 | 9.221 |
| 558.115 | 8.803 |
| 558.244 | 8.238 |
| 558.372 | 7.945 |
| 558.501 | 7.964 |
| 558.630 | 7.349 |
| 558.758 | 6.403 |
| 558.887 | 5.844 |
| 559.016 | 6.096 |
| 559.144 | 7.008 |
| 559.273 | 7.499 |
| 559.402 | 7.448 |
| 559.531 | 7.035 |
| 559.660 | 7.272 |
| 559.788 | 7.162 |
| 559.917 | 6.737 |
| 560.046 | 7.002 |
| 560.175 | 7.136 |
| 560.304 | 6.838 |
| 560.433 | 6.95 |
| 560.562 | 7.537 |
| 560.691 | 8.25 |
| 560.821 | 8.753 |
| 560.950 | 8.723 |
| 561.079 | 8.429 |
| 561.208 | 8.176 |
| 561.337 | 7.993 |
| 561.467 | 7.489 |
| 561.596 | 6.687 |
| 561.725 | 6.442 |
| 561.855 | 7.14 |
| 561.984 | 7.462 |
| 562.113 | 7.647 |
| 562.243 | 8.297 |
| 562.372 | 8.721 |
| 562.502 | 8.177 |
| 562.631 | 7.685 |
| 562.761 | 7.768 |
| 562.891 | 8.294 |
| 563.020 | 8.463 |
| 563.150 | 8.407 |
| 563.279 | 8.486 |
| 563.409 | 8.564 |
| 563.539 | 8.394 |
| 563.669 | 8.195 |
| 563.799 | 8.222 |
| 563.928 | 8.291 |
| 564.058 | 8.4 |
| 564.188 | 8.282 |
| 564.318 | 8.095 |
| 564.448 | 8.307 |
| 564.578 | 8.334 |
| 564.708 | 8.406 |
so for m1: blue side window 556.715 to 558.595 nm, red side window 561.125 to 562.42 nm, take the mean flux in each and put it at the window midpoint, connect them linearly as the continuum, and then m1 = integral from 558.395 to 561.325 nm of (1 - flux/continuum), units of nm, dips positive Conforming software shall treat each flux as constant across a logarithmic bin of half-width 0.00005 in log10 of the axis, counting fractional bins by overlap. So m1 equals 0.10 nm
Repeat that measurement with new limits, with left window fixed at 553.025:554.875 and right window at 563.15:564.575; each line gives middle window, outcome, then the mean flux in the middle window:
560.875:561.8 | 0.060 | 7.71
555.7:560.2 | 0.385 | 7.44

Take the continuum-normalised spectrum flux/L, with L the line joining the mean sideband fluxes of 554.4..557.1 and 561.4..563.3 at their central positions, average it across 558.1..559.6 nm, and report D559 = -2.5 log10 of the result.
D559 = 0.09 mag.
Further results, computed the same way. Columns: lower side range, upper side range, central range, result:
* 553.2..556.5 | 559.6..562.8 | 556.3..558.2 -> 0.05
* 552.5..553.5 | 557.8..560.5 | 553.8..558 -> -0.04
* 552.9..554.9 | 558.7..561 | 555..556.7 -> -0.05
